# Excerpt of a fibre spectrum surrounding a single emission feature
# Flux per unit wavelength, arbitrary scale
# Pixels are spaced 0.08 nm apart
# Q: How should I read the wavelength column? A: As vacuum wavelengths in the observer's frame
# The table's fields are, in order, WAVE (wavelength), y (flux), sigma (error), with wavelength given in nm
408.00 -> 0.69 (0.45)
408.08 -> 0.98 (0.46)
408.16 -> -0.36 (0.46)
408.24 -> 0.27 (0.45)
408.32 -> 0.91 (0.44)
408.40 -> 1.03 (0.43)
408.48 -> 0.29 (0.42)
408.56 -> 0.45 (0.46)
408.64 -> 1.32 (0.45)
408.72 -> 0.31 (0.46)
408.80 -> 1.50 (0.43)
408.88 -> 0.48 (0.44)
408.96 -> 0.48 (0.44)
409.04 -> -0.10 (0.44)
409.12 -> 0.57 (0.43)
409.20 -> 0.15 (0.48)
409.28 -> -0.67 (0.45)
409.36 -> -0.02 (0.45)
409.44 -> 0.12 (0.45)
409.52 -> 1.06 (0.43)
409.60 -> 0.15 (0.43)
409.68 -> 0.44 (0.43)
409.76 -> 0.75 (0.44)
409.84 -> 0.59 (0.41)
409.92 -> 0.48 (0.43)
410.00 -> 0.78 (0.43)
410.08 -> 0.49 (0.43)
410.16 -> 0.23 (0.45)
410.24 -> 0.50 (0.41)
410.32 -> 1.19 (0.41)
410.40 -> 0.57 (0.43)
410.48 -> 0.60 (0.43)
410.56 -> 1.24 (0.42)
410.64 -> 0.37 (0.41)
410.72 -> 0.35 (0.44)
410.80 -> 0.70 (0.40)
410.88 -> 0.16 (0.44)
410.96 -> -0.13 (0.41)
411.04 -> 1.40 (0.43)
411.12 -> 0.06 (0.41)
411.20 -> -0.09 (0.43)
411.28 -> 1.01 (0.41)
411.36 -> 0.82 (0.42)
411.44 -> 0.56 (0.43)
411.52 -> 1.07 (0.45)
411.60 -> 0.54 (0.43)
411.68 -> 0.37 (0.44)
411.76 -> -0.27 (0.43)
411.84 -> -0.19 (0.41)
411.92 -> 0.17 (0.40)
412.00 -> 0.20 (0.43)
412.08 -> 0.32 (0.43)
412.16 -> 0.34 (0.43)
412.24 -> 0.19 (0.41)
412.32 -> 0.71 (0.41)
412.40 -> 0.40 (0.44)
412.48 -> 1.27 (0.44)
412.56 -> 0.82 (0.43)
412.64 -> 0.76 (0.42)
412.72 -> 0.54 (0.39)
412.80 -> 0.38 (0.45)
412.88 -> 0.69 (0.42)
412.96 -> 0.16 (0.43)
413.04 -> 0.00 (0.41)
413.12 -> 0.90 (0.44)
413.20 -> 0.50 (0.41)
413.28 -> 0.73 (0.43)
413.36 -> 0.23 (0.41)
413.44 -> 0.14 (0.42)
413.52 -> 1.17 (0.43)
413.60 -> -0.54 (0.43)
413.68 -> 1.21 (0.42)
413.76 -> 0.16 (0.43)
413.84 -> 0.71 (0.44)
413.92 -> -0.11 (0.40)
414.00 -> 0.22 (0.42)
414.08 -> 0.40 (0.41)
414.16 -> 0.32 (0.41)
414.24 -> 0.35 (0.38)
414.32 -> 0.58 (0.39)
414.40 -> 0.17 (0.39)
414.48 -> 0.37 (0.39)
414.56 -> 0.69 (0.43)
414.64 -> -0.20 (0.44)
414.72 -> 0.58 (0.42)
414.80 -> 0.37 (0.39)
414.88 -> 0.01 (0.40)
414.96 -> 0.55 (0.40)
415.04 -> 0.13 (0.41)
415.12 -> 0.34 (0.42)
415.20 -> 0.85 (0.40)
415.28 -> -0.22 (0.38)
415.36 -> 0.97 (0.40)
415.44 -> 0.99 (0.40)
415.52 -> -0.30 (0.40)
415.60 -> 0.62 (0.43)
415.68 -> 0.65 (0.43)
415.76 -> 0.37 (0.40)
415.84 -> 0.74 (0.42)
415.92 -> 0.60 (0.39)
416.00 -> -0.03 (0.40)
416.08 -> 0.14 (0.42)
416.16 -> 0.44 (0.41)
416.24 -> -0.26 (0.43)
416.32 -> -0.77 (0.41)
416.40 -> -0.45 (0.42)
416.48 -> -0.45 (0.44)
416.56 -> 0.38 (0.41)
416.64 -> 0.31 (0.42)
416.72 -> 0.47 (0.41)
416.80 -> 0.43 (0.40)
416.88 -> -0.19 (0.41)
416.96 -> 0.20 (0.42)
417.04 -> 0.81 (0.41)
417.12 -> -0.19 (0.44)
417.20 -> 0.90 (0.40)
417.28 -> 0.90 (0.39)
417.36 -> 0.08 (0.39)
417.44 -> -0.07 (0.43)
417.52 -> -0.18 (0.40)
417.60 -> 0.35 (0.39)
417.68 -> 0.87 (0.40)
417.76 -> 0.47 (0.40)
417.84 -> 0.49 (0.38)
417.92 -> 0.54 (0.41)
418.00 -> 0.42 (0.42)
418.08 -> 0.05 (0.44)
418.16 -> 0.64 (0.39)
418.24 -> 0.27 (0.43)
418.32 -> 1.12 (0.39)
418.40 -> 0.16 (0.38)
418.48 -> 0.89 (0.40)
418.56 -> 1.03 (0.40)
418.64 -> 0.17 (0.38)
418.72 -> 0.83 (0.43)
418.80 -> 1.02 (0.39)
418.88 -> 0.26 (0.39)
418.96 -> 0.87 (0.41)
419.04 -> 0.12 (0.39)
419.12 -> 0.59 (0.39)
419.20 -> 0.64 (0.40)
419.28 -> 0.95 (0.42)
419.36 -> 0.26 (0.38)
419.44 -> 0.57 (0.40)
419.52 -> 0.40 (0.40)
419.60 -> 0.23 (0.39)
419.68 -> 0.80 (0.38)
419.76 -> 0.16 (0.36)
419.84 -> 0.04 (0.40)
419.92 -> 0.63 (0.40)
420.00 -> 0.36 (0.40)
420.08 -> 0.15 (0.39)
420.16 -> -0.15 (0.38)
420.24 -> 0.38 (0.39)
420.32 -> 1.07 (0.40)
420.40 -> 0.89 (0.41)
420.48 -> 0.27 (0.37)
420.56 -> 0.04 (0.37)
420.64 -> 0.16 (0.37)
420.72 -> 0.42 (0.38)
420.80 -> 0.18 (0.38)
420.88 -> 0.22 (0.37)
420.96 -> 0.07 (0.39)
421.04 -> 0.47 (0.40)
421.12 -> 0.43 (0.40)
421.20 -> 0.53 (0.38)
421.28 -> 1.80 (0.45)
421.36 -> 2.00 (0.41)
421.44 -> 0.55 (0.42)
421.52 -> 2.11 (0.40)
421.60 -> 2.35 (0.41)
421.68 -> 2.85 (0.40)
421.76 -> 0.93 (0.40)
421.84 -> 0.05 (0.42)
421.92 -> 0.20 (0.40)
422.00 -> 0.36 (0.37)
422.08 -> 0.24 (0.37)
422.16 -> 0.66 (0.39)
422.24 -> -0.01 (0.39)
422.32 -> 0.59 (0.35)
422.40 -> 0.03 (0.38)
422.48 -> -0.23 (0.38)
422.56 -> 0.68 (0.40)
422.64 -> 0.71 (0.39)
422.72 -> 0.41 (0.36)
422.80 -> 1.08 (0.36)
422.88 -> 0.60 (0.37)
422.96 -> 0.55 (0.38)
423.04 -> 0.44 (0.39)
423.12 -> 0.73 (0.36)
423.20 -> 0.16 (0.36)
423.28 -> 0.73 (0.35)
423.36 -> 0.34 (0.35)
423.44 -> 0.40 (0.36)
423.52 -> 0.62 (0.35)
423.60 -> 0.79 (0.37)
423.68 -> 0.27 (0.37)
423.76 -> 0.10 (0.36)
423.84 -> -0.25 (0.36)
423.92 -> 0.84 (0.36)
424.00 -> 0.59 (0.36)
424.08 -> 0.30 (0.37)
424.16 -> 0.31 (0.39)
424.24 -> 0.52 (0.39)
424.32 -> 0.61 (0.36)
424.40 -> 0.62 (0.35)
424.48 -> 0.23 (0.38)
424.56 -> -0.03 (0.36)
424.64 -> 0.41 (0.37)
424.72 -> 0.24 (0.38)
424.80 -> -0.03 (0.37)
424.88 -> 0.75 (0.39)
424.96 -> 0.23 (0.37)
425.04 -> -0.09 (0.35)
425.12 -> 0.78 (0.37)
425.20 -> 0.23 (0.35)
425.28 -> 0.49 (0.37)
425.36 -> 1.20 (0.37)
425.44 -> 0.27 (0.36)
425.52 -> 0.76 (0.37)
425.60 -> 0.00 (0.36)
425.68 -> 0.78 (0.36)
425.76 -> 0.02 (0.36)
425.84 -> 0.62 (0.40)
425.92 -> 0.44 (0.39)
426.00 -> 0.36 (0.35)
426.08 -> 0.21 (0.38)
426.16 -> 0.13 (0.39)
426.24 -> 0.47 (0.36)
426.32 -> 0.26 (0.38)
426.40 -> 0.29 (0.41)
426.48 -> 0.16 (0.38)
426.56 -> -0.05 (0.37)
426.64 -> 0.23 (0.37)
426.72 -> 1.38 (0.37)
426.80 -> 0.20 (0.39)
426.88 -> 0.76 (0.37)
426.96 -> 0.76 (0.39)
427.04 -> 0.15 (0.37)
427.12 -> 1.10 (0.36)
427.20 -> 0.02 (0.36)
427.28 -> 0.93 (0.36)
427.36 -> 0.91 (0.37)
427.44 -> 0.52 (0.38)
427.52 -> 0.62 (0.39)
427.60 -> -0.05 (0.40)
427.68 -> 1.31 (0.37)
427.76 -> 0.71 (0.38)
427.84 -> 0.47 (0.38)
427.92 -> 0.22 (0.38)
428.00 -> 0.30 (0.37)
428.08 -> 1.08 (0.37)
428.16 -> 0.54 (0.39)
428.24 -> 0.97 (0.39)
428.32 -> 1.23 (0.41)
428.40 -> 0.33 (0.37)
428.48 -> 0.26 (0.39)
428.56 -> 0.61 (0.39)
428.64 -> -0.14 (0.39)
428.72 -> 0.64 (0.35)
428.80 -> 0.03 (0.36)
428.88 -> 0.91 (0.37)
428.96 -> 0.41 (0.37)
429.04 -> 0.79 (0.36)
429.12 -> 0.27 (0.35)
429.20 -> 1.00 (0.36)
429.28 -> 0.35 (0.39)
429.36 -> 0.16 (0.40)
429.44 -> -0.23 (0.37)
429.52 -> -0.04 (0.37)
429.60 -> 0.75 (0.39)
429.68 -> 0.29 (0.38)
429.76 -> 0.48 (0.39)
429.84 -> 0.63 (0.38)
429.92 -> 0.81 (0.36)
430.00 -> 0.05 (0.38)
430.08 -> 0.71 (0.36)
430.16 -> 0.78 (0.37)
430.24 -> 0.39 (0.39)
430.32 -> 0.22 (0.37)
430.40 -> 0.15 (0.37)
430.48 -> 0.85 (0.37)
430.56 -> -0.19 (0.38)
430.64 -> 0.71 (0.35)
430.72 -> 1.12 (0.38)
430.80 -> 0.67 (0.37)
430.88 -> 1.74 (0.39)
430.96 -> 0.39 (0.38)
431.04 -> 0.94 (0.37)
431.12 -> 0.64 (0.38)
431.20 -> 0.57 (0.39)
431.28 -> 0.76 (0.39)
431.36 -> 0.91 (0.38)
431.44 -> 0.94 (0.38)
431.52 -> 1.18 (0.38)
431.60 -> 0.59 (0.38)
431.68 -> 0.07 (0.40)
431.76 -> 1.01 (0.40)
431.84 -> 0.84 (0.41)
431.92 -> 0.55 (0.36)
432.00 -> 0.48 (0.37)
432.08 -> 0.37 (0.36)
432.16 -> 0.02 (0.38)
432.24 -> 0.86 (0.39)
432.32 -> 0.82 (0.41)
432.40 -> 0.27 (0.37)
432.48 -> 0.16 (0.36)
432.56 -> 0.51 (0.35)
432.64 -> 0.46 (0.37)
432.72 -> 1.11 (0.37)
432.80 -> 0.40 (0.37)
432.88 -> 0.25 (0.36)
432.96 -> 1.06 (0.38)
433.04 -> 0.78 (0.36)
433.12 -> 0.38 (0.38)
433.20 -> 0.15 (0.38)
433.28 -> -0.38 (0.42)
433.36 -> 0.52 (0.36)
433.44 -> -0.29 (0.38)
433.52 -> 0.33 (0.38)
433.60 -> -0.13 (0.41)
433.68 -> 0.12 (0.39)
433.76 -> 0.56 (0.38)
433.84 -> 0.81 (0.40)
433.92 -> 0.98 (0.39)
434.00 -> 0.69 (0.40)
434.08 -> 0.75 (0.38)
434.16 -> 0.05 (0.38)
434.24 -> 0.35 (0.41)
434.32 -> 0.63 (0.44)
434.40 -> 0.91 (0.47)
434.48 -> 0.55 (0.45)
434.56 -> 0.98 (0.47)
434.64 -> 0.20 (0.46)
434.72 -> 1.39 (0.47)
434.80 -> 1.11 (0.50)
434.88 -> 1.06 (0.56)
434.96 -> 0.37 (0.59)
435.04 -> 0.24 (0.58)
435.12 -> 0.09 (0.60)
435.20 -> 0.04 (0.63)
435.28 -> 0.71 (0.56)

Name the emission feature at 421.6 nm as [O II]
